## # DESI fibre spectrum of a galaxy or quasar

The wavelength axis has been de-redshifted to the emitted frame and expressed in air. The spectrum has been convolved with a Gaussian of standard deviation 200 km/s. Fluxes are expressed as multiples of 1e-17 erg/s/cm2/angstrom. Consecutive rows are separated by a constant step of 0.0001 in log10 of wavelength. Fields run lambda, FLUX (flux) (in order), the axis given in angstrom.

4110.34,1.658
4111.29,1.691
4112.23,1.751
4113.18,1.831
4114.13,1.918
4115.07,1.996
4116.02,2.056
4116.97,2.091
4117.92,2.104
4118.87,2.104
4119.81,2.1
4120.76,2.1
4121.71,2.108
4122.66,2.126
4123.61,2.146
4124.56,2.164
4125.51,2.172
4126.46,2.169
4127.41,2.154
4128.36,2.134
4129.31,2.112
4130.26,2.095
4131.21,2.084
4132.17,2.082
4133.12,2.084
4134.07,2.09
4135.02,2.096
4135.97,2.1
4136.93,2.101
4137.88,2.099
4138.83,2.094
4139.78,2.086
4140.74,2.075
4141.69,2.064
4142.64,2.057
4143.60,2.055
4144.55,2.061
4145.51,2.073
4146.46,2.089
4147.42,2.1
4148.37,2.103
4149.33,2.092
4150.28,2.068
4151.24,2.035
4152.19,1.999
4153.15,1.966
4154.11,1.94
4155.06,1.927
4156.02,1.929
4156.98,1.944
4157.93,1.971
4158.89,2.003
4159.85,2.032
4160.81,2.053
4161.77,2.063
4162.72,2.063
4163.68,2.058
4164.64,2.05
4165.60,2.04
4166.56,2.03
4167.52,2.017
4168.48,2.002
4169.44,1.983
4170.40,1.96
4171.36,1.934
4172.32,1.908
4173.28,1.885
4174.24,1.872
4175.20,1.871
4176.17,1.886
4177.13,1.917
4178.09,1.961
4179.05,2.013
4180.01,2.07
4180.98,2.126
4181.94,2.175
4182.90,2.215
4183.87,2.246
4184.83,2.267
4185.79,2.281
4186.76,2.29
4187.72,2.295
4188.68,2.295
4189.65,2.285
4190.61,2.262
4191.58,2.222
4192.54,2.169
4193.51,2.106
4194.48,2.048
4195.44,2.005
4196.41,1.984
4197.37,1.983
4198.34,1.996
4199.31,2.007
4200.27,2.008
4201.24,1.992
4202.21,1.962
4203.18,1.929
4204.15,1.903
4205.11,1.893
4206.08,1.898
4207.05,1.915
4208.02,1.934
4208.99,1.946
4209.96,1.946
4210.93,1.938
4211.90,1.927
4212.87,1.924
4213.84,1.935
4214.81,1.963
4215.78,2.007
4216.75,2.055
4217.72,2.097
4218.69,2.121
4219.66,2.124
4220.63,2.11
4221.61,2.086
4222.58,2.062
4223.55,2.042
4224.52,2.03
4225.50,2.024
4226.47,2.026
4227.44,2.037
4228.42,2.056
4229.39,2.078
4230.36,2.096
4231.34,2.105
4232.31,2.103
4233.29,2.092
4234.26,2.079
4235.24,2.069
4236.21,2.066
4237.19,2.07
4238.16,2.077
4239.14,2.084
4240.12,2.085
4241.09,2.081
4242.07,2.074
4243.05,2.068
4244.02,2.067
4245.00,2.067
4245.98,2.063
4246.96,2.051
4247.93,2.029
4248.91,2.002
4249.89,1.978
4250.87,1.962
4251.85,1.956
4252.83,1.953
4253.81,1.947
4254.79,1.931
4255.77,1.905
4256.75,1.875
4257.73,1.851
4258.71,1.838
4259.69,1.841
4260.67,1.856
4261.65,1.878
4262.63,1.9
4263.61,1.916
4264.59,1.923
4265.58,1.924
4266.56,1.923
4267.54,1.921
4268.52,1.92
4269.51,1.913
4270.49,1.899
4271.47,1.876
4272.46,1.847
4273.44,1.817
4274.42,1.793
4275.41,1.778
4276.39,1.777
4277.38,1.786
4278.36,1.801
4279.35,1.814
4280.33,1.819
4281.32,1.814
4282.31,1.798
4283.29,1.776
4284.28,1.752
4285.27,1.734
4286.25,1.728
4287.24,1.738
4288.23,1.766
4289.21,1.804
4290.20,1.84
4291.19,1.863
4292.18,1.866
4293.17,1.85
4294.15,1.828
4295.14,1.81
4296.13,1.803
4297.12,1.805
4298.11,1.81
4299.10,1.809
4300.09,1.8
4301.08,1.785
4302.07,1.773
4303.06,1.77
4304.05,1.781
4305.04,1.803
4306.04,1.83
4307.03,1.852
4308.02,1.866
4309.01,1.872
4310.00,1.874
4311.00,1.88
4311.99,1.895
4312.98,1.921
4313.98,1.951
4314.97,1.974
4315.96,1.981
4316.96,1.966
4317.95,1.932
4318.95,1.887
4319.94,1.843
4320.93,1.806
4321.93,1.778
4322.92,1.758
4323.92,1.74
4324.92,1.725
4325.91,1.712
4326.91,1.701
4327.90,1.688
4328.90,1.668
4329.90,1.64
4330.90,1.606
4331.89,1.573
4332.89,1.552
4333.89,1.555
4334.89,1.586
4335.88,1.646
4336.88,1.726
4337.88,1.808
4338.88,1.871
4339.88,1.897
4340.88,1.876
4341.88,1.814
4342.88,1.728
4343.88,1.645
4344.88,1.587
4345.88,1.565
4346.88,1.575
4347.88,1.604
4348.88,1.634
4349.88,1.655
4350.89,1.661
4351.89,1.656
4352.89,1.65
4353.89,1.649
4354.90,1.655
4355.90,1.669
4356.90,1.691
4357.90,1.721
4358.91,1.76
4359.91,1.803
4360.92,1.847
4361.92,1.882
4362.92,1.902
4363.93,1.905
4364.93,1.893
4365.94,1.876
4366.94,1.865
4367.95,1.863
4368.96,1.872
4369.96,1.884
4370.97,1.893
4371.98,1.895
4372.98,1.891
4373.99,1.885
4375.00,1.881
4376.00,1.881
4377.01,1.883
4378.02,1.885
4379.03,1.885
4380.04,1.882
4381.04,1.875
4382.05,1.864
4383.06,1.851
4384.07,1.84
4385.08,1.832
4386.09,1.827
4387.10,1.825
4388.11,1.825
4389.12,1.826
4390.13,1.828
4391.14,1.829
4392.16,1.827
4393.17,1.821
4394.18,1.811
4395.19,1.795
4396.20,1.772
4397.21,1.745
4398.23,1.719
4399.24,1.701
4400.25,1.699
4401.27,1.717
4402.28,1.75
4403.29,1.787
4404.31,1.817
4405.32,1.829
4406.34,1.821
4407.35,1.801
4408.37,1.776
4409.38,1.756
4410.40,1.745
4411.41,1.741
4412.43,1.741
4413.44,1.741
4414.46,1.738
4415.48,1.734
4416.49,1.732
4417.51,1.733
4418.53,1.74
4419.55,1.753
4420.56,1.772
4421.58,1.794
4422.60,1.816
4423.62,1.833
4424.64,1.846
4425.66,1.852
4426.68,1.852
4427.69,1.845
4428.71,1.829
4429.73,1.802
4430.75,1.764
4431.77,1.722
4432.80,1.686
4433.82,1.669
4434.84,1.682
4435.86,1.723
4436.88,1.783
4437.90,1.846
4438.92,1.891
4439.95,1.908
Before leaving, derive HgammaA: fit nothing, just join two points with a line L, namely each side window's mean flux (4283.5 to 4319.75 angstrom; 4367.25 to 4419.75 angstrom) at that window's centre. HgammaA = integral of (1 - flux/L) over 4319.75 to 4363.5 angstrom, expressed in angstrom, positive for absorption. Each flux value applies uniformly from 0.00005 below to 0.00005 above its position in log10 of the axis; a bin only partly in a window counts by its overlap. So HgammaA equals 2.9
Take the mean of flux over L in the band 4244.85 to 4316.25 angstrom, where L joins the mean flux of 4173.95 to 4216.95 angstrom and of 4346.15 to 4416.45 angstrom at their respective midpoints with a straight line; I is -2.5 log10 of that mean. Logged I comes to 0.04 mag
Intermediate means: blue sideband 2.04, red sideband 1.79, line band 1.86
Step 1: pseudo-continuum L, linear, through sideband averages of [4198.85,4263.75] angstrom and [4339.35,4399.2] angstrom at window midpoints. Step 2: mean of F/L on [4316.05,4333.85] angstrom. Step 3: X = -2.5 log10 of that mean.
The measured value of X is 0.07 mag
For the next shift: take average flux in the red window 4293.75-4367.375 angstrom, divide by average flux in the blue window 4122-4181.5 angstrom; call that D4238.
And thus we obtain 0.87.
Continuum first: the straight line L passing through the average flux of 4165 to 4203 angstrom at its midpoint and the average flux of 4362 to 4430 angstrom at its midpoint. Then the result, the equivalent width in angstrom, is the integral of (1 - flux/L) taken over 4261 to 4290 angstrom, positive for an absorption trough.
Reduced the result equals 1.9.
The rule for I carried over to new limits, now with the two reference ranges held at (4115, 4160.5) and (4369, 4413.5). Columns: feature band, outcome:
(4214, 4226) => -0.037 mag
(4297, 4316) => 0.030 mag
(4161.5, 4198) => -0.024 mag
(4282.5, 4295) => 0.072 mag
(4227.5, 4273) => -0.014 mag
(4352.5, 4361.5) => 0.081 mag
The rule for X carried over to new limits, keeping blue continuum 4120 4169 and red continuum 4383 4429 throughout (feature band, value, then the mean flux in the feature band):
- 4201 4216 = 0.03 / 1.94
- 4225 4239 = -0.05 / 2.07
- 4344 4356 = 0.14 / 1.63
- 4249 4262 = 0.02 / 1.91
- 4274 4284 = 0.08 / 1.79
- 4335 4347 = 0.08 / 1.73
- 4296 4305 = 0.06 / 1.79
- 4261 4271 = 0.01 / 1.91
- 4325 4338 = 0.13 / 1.65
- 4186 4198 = -0.08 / 2.16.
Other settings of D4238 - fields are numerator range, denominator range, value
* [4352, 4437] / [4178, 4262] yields 0.88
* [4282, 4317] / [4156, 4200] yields 0.89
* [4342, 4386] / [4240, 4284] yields 0.94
